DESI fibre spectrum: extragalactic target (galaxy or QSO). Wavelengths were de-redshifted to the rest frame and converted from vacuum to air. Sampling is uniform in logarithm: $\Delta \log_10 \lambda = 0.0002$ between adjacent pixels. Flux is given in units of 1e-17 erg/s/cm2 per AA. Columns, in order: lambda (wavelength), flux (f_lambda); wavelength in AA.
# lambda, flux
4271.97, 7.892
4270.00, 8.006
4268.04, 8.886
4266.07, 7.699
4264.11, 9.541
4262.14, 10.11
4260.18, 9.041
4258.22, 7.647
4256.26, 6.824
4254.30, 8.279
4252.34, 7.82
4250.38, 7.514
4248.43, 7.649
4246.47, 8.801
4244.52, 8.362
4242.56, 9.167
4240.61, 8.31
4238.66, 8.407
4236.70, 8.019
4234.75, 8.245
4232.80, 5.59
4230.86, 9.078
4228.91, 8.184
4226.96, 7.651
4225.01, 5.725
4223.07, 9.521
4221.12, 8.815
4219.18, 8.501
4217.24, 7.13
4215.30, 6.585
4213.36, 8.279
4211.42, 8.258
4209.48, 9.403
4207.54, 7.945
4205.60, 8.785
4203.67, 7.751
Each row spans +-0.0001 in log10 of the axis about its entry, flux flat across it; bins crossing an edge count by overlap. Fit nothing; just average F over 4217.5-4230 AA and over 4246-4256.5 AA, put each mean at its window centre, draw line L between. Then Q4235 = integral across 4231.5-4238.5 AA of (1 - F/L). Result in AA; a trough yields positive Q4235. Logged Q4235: 0.4 AA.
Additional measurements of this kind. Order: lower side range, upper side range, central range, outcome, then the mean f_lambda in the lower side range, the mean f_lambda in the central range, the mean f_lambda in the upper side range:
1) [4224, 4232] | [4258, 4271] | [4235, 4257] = 0.1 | 7.63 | 8.12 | 8.76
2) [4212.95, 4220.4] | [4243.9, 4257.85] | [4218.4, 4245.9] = -1.4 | 7.62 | 8.12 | 7.87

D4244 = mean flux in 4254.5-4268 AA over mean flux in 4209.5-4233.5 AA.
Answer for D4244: 1.08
